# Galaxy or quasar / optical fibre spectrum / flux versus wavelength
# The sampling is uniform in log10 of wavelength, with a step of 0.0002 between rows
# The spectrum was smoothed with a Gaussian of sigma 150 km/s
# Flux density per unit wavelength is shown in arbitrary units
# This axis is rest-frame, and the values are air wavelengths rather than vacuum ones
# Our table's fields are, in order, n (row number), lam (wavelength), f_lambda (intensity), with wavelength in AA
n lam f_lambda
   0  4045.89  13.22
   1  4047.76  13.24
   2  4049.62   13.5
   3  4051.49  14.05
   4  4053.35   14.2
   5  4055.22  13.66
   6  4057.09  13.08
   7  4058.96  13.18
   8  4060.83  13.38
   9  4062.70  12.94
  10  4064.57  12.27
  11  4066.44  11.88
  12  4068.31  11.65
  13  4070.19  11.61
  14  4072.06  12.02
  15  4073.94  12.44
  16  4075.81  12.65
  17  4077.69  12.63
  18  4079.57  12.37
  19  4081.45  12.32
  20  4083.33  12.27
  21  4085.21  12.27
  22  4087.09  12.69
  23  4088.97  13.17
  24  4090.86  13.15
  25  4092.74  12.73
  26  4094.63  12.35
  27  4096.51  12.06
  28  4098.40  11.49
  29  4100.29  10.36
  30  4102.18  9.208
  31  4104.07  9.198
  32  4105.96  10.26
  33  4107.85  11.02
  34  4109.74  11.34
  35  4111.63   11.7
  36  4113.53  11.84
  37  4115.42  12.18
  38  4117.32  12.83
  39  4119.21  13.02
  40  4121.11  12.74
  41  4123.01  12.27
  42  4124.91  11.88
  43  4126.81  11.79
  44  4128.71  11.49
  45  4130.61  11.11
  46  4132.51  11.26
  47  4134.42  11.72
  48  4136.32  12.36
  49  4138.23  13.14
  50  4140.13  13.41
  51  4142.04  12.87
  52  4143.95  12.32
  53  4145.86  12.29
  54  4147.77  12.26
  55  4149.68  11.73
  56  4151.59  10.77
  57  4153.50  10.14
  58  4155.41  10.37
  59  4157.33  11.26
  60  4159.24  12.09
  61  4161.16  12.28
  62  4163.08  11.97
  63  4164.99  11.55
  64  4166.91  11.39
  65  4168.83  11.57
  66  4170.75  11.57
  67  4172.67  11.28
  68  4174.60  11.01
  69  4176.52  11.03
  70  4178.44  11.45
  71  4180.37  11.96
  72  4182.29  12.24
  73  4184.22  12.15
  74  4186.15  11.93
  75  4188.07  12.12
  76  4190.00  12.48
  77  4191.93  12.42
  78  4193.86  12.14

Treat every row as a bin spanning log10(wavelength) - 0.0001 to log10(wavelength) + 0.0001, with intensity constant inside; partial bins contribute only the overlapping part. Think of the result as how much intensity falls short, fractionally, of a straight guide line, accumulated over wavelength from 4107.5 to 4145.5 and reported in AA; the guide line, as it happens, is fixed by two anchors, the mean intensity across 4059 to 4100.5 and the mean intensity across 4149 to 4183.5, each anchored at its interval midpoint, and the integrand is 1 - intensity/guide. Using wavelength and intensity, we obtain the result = -0.91 AA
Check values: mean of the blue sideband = 12.4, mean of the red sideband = 11.4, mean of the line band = 12.1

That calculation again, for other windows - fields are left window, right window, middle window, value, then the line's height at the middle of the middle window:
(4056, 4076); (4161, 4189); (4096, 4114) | 2.1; 12.2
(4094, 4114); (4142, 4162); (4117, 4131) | -1.2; 11.2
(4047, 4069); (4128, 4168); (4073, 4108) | 2.2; 12.6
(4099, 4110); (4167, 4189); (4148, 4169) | -0.2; 11.3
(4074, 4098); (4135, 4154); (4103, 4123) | 1.2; 12.4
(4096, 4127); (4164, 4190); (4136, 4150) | -1.2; 11.6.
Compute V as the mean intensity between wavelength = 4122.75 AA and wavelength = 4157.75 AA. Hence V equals 11.8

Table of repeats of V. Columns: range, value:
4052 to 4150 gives 12.2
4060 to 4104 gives 12.1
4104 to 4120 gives 11.6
